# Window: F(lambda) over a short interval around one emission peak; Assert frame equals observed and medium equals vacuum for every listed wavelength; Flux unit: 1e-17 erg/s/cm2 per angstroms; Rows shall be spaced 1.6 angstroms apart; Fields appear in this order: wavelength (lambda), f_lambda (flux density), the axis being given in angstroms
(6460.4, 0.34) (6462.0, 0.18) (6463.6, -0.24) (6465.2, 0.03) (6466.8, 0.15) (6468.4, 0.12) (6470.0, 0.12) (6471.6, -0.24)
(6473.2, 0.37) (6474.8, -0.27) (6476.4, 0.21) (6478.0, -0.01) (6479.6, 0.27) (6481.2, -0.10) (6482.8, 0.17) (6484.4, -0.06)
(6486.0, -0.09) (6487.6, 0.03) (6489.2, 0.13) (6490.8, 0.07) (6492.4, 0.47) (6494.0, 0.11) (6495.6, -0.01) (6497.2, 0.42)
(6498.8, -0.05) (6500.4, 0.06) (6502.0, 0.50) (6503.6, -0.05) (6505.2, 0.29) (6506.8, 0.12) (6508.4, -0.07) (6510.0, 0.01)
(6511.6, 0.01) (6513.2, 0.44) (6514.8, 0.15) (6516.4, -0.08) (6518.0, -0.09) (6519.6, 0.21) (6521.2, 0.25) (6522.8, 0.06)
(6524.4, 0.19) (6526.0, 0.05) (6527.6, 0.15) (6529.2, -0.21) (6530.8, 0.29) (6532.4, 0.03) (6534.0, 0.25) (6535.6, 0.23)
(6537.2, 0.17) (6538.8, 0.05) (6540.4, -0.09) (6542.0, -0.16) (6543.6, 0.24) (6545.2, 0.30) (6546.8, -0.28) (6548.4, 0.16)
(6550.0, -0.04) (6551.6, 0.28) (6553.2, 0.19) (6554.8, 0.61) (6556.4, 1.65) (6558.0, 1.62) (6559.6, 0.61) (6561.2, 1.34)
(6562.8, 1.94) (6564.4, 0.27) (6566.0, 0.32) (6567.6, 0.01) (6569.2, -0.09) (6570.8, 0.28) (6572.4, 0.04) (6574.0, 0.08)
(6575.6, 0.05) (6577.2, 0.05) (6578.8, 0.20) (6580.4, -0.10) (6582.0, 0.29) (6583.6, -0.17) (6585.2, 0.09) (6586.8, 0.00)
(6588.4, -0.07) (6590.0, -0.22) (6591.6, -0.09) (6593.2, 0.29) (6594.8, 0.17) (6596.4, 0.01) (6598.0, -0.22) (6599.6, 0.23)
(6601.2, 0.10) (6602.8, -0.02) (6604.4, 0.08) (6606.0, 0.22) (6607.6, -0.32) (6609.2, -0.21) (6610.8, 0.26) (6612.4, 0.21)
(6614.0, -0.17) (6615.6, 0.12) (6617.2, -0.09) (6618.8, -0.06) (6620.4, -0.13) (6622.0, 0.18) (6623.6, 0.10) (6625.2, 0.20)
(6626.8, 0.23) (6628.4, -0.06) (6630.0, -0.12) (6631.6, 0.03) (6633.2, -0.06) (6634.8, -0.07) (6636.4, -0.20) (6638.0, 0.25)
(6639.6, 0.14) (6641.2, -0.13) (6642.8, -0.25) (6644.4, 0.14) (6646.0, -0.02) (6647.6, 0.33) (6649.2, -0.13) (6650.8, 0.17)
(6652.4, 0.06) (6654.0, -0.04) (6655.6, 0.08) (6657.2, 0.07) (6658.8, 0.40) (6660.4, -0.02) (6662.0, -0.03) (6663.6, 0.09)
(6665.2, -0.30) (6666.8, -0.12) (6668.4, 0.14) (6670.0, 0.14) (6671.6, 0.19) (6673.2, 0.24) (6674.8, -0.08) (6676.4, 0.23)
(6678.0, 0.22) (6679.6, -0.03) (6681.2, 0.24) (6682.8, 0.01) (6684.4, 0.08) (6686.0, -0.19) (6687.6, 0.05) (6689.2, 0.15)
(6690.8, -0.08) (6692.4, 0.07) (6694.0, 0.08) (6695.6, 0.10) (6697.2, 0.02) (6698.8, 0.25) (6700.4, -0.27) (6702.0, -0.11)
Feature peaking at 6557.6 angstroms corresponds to [O II] 3727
